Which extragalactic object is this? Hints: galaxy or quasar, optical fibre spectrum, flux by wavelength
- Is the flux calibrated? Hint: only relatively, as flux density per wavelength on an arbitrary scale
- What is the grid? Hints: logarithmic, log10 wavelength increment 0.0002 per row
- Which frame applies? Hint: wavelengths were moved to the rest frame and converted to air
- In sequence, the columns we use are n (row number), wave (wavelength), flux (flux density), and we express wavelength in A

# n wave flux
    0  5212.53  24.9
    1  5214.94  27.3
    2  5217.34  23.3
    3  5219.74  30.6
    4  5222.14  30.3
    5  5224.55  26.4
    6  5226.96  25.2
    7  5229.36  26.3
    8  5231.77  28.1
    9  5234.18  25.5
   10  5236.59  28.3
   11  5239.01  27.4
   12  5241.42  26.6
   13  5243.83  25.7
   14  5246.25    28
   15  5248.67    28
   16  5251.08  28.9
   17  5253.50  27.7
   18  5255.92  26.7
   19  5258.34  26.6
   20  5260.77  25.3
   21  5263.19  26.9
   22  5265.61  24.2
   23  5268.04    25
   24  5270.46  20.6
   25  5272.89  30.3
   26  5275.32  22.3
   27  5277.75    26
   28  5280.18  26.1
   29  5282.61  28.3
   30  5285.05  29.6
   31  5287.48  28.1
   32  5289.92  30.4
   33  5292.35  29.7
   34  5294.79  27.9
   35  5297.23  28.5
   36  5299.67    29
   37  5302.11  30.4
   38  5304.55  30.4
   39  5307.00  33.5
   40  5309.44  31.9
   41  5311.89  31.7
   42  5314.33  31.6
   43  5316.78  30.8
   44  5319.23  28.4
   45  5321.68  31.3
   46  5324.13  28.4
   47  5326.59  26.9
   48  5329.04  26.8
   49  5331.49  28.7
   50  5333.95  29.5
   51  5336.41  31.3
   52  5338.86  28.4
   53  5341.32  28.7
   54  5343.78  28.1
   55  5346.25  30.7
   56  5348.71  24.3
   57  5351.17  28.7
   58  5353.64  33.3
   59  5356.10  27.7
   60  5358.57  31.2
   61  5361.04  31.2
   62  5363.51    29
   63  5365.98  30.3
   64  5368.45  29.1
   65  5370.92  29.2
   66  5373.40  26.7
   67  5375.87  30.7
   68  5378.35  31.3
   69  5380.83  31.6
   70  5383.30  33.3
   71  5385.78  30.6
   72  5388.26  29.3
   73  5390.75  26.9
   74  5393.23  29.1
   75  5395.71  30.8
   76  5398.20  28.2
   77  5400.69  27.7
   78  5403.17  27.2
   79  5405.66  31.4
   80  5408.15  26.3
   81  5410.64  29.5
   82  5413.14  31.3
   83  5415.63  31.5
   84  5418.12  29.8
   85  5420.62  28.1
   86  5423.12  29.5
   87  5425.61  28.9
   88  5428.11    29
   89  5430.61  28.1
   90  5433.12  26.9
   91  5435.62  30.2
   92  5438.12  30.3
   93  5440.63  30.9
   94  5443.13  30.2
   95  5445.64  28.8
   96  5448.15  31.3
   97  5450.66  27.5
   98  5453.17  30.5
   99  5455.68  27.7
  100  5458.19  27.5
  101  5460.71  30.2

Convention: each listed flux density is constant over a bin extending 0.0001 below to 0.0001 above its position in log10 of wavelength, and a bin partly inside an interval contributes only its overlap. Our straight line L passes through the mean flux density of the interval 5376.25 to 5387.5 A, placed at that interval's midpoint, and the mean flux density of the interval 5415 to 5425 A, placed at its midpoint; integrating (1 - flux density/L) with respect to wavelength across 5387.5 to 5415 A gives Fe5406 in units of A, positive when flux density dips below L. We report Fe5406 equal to 1.4 A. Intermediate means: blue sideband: 31.5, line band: 28.9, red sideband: 29.6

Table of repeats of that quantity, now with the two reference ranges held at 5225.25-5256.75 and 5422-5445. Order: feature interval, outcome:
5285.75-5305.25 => -1.09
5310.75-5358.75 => -1.87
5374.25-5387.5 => -1.18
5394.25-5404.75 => 0.13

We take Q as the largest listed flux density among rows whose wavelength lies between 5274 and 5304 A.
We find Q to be 30.4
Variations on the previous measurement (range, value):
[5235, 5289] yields 30.3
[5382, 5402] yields 33.3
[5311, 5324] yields 31.7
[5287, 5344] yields 33.5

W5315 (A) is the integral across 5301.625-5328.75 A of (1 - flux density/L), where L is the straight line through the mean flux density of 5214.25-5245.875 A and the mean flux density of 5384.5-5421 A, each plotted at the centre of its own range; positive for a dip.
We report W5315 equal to -2.18 A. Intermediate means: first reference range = 27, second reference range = 29.2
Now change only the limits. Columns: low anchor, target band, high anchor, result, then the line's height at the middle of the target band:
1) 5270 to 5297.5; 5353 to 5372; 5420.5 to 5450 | -1.1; 28.4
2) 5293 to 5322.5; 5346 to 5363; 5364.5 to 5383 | 0.4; 30.1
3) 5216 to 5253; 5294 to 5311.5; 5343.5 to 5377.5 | -1.2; 28.4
